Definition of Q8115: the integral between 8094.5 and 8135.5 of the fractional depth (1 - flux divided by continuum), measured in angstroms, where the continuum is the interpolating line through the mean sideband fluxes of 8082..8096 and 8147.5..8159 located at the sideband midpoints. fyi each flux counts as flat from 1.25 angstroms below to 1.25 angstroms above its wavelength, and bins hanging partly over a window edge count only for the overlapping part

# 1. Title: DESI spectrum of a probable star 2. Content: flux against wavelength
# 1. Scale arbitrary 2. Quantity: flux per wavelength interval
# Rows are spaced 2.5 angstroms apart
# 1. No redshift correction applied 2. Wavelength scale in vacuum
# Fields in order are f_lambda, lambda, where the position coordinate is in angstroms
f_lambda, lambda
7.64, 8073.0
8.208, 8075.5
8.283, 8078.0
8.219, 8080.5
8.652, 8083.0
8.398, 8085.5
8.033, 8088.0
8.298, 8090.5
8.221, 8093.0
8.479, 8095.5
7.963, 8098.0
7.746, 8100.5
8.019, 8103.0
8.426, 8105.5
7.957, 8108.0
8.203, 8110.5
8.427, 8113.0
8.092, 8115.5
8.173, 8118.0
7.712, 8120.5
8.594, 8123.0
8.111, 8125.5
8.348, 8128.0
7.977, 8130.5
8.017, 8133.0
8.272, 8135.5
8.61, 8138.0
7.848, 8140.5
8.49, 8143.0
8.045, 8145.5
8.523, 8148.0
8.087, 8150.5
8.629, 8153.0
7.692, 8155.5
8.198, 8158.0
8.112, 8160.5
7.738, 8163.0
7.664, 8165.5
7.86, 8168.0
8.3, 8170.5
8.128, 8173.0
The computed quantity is 0.7 angstroms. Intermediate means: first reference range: 8.33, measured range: 8.14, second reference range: 8.21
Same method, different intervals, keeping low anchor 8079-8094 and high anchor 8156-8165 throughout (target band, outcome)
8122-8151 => -0.62 angstroms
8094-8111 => 0.25 angstroms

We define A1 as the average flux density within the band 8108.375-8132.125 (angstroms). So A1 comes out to 8.17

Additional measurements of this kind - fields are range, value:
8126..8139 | 8.23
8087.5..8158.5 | 8.18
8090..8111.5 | 8.14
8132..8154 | 8.28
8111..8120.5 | 8.16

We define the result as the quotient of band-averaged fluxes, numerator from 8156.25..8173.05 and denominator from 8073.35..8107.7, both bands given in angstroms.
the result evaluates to 1.0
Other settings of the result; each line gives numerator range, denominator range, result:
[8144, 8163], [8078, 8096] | 0.98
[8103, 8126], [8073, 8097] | 0.99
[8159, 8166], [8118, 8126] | 0.97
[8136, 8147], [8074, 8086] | 0.99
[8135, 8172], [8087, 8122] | 1.00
